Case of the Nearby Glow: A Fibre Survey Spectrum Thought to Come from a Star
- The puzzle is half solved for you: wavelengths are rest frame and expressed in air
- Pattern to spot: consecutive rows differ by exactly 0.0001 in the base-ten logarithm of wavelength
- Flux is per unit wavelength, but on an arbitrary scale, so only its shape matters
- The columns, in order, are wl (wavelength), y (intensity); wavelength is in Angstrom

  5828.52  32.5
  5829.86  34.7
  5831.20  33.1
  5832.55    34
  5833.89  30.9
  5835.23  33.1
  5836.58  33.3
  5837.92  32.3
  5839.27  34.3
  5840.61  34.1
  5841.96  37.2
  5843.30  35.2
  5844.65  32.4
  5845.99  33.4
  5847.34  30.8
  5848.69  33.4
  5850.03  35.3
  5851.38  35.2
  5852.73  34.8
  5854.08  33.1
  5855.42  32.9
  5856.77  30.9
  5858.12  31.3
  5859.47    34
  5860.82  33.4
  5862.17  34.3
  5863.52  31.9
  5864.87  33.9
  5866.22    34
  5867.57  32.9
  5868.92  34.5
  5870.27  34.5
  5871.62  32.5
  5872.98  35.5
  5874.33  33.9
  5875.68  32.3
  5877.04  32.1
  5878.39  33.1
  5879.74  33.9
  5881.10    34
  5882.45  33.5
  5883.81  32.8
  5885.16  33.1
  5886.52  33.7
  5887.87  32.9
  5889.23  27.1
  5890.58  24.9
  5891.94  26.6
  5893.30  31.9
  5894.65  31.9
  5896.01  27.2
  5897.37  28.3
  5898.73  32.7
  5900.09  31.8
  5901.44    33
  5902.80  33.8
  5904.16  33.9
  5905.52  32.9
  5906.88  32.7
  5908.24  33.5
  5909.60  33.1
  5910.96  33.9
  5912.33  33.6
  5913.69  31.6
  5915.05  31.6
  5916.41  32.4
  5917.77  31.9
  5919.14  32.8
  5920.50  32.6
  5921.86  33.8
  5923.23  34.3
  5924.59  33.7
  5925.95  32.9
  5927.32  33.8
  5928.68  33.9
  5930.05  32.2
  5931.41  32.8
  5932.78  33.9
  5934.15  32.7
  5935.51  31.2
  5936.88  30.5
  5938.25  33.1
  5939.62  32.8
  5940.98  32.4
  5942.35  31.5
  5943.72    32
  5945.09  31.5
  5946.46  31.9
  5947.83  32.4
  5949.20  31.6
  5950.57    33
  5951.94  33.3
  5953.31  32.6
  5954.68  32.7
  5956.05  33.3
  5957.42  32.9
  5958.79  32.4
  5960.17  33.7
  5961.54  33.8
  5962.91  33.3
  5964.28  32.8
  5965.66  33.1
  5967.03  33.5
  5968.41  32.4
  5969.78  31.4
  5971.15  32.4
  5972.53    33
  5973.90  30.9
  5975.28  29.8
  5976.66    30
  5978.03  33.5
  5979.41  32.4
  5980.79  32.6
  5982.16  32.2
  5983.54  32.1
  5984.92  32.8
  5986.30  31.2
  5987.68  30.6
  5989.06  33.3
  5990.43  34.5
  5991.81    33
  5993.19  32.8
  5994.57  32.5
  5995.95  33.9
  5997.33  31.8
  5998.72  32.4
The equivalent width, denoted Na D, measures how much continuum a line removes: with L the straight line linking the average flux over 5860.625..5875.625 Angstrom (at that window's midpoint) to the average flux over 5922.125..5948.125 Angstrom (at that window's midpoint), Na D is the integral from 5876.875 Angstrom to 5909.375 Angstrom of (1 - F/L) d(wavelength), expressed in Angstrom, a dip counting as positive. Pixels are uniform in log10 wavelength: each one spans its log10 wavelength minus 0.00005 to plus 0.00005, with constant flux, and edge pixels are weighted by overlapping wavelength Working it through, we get 1.5 Angstrom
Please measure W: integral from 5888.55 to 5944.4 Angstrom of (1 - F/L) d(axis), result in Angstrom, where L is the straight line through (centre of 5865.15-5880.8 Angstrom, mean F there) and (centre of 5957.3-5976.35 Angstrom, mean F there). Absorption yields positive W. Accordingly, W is 1.7 Angstrom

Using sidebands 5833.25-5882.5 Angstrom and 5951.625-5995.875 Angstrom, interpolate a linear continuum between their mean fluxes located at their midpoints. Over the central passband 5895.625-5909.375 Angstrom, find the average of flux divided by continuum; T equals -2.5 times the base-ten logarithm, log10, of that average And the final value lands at 0.03 mag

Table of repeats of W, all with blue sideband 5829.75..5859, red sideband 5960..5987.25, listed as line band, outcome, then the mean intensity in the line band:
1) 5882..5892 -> 0.70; 30.7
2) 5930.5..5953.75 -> 0.19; 32.3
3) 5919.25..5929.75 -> -0.24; 33.5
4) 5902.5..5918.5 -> -0.02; 32.9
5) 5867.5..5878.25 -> -0.12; 33.5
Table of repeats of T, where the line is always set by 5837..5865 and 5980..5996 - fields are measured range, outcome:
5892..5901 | 0.09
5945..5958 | 0.01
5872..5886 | 0.00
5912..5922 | 0.02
